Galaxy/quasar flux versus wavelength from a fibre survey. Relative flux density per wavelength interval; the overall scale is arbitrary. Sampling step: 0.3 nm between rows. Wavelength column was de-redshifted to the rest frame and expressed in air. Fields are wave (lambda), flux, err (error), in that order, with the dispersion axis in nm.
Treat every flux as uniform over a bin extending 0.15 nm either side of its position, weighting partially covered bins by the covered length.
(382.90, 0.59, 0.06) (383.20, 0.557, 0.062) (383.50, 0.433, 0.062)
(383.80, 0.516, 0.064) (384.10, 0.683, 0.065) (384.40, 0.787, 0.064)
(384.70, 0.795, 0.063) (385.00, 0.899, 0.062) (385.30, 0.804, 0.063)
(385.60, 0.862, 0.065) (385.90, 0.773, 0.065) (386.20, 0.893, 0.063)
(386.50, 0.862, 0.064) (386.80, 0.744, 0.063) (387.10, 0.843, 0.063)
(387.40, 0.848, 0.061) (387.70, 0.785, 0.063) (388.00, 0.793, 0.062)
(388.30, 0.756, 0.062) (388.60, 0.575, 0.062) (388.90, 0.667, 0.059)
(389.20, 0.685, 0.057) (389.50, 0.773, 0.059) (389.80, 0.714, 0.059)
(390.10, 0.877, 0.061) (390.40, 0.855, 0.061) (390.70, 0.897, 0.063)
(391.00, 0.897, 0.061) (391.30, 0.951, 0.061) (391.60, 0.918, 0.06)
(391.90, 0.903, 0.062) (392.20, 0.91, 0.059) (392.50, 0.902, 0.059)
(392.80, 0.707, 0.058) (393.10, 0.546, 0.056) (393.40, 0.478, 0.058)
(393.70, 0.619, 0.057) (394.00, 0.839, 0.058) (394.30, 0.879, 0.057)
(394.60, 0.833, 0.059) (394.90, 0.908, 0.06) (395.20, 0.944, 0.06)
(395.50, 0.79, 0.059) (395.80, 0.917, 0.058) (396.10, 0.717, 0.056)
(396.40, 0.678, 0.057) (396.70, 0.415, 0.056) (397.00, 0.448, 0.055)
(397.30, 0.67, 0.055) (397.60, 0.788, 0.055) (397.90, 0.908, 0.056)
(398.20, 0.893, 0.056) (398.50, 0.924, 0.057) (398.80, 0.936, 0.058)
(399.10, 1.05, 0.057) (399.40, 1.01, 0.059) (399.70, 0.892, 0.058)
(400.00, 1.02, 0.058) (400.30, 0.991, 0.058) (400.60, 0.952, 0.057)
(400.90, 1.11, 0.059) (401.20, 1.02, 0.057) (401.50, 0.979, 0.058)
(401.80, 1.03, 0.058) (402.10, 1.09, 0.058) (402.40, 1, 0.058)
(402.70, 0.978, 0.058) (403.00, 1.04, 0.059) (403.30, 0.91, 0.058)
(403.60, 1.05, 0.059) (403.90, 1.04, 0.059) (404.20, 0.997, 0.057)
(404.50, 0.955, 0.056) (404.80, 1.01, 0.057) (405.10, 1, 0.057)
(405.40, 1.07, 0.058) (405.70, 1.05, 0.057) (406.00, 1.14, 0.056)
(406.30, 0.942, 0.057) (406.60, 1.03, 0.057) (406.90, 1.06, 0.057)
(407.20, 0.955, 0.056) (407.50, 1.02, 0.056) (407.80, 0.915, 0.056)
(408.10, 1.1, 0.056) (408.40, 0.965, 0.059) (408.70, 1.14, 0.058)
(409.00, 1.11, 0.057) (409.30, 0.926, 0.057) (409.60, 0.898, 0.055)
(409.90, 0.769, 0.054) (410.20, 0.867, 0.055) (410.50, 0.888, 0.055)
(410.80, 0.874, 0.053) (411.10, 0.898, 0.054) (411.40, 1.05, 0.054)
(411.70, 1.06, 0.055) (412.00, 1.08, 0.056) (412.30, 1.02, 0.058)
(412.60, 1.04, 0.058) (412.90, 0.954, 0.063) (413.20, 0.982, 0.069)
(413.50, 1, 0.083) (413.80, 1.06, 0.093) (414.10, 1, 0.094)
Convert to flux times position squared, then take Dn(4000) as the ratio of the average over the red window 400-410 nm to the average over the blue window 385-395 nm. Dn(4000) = 1.36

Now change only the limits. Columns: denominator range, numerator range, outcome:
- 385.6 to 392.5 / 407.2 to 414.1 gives 1.34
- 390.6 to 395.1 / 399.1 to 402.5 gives 1.29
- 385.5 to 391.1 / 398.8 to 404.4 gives 1.36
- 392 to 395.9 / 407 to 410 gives 1.34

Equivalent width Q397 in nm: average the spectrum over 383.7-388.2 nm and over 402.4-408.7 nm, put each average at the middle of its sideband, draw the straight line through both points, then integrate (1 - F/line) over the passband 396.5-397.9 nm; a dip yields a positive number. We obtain 0.46 nm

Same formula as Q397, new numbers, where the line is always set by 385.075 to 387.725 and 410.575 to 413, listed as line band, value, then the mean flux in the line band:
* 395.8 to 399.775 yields 0.47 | 0.797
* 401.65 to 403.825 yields -0.19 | 1.01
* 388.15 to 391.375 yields 0.26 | 0.782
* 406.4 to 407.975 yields -0.05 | 0.996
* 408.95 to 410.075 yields 0.08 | 0.908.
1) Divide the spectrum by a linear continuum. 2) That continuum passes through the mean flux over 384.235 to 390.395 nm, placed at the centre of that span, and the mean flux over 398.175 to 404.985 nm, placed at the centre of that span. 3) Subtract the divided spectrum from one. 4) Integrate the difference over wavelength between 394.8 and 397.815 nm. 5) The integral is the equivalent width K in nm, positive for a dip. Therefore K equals 0.62 nm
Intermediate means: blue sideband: 0.788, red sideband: 0.997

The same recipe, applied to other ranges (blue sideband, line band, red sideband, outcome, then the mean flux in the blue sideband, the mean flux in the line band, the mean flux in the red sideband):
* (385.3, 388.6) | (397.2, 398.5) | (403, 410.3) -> 0.11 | 0.804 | 0.833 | 0.998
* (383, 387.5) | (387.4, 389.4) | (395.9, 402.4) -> 0.15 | 0.75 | 0.722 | 0.885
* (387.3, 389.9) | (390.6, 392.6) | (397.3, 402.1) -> -0.30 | 0.731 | 0.912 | 0.961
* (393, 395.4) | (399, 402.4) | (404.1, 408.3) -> -0.43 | 0.761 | 1.01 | 1.02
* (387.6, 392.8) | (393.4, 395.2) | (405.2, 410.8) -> 0.12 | 0.812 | 0.798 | 0.988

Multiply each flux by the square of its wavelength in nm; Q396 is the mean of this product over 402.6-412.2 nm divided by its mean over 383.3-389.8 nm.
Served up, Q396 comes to 1.47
